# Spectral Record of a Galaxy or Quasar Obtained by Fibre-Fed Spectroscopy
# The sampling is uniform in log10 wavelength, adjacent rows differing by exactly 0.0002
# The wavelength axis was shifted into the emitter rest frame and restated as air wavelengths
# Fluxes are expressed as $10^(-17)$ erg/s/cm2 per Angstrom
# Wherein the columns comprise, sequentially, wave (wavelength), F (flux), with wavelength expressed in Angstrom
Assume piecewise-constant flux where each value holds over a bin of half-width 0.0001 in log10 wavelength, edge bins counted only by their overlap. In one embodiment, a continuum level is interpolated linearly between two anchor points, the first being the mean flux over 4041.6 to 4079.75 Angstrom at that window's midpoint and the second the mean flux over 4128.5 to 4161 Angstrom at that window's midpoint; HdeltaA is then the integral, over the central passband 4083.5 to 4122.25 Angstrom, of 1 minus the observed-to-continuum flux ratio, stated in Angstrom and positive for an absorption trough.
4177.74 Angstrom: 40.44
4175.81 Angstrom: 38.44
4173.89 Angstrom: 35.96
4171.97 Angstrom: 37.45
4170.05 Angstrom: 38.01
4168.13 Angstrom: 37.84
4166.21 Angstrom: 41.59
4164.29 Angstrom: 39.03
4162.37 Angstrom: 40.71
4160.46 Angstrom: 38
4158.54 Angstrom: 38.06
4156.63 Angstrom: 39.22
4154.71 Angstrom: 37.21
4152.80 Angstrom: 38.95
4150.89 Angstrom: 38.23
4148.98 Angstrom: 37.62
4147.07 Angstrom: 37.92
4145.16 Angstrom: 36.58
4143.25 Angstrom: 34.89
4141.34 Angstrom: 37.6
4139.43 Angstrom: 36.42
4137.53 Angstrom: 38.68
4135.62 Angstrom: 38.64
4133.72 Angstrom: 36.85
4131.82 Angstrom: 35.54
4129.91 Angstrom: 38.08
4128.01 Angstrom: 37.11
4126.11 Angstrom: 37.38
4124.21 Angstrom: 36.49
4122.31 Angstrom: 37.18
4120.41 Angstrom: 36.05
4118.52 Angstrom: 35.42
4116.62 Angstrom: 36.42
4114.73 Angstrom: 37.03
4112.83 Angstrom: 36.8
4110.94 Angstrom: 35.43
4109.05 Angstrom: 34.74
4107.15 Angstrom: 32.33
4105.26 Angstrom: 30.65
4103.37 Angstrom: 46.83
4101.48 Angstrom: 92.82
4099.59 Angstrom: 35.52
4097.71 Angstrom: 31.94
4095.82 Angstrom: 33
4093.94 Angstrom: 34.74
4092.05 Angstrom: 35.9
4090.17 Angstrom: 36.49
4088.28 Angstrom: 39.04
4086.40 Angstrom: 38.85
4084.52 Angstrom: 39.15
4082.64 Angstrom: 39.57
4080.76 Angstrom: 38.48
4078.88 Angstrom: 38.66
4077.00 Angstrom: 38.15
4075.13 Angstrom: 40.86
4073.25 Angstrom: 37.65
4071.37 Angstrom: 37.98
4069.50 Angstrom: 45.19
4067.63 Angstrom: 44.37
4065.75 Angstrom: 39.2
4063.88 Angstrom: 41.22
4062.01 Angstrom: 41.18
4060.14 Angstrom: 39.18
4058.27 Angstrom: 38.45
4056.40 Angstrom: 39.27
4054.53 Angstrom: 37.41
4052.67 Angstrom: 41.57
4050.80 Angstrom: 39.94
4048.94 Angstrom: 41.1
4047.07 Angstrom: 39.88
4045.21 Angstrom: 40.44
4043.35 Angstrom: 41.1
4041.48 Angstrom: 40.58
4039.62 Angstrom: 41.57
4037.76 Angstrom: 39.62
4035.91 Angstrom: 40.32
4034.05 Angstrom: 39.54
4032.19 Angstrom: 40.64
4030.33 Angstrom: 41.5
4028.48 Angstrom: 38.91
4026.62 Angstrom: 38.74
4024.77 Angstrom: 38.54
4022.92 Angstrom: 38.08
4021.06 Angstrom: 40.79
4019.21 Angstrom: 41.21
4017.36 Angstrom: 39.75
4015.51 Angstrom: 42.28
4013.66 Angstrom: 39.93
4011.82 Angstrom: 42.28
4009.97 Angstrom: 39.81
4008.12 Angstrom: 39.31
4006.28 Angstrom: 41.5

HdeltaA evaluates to -0.1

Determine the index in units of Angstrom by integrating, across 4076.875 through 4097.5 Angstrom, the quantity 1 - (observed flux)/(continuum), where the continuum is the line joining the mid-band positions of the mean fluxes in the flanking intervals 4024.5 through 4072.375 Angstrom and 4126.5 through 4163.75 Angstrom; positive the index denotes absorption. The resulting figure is 1.1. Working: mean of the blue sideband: 40.3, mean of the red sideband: 37.7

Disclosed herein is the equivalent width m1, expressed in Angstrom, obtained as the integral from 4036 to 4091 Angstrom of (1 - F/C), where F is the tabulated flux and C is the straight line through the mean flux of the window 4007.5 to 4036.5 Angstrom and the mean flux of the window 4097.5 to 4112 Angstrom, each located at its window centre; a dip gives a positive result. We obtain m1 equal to 2.21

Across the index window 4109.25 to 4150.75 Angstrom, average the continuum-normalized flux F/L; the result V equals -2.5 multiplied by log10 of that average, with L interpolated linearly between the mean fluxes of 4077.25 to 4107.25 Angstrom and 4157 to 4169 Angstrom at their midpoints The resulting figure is 0.08 mag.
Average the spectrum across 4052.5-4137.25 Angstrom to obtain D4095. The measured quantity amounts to 39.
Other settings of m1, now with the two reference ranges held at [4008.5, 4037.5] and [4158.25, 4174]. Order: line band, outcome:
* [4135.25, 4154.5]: 0.7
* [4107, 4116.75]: 0.9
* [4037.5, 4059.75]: -0.1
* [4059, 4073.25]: -0.4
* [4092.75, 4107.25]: -1.2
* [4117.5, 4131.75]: 0.9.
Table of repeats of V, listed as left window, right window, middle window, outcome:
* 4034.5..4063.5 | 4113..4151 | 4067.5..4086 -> -0.02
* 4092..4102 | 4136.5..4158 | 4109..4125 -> 0.12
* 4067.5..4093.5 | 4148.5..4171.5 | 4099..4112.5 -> -0.13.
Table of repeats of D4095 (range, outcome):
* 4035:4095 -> 39.6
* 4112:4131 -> 36.8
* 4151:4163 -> 38.6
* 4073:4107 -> 40.3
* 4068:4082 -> 39.8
